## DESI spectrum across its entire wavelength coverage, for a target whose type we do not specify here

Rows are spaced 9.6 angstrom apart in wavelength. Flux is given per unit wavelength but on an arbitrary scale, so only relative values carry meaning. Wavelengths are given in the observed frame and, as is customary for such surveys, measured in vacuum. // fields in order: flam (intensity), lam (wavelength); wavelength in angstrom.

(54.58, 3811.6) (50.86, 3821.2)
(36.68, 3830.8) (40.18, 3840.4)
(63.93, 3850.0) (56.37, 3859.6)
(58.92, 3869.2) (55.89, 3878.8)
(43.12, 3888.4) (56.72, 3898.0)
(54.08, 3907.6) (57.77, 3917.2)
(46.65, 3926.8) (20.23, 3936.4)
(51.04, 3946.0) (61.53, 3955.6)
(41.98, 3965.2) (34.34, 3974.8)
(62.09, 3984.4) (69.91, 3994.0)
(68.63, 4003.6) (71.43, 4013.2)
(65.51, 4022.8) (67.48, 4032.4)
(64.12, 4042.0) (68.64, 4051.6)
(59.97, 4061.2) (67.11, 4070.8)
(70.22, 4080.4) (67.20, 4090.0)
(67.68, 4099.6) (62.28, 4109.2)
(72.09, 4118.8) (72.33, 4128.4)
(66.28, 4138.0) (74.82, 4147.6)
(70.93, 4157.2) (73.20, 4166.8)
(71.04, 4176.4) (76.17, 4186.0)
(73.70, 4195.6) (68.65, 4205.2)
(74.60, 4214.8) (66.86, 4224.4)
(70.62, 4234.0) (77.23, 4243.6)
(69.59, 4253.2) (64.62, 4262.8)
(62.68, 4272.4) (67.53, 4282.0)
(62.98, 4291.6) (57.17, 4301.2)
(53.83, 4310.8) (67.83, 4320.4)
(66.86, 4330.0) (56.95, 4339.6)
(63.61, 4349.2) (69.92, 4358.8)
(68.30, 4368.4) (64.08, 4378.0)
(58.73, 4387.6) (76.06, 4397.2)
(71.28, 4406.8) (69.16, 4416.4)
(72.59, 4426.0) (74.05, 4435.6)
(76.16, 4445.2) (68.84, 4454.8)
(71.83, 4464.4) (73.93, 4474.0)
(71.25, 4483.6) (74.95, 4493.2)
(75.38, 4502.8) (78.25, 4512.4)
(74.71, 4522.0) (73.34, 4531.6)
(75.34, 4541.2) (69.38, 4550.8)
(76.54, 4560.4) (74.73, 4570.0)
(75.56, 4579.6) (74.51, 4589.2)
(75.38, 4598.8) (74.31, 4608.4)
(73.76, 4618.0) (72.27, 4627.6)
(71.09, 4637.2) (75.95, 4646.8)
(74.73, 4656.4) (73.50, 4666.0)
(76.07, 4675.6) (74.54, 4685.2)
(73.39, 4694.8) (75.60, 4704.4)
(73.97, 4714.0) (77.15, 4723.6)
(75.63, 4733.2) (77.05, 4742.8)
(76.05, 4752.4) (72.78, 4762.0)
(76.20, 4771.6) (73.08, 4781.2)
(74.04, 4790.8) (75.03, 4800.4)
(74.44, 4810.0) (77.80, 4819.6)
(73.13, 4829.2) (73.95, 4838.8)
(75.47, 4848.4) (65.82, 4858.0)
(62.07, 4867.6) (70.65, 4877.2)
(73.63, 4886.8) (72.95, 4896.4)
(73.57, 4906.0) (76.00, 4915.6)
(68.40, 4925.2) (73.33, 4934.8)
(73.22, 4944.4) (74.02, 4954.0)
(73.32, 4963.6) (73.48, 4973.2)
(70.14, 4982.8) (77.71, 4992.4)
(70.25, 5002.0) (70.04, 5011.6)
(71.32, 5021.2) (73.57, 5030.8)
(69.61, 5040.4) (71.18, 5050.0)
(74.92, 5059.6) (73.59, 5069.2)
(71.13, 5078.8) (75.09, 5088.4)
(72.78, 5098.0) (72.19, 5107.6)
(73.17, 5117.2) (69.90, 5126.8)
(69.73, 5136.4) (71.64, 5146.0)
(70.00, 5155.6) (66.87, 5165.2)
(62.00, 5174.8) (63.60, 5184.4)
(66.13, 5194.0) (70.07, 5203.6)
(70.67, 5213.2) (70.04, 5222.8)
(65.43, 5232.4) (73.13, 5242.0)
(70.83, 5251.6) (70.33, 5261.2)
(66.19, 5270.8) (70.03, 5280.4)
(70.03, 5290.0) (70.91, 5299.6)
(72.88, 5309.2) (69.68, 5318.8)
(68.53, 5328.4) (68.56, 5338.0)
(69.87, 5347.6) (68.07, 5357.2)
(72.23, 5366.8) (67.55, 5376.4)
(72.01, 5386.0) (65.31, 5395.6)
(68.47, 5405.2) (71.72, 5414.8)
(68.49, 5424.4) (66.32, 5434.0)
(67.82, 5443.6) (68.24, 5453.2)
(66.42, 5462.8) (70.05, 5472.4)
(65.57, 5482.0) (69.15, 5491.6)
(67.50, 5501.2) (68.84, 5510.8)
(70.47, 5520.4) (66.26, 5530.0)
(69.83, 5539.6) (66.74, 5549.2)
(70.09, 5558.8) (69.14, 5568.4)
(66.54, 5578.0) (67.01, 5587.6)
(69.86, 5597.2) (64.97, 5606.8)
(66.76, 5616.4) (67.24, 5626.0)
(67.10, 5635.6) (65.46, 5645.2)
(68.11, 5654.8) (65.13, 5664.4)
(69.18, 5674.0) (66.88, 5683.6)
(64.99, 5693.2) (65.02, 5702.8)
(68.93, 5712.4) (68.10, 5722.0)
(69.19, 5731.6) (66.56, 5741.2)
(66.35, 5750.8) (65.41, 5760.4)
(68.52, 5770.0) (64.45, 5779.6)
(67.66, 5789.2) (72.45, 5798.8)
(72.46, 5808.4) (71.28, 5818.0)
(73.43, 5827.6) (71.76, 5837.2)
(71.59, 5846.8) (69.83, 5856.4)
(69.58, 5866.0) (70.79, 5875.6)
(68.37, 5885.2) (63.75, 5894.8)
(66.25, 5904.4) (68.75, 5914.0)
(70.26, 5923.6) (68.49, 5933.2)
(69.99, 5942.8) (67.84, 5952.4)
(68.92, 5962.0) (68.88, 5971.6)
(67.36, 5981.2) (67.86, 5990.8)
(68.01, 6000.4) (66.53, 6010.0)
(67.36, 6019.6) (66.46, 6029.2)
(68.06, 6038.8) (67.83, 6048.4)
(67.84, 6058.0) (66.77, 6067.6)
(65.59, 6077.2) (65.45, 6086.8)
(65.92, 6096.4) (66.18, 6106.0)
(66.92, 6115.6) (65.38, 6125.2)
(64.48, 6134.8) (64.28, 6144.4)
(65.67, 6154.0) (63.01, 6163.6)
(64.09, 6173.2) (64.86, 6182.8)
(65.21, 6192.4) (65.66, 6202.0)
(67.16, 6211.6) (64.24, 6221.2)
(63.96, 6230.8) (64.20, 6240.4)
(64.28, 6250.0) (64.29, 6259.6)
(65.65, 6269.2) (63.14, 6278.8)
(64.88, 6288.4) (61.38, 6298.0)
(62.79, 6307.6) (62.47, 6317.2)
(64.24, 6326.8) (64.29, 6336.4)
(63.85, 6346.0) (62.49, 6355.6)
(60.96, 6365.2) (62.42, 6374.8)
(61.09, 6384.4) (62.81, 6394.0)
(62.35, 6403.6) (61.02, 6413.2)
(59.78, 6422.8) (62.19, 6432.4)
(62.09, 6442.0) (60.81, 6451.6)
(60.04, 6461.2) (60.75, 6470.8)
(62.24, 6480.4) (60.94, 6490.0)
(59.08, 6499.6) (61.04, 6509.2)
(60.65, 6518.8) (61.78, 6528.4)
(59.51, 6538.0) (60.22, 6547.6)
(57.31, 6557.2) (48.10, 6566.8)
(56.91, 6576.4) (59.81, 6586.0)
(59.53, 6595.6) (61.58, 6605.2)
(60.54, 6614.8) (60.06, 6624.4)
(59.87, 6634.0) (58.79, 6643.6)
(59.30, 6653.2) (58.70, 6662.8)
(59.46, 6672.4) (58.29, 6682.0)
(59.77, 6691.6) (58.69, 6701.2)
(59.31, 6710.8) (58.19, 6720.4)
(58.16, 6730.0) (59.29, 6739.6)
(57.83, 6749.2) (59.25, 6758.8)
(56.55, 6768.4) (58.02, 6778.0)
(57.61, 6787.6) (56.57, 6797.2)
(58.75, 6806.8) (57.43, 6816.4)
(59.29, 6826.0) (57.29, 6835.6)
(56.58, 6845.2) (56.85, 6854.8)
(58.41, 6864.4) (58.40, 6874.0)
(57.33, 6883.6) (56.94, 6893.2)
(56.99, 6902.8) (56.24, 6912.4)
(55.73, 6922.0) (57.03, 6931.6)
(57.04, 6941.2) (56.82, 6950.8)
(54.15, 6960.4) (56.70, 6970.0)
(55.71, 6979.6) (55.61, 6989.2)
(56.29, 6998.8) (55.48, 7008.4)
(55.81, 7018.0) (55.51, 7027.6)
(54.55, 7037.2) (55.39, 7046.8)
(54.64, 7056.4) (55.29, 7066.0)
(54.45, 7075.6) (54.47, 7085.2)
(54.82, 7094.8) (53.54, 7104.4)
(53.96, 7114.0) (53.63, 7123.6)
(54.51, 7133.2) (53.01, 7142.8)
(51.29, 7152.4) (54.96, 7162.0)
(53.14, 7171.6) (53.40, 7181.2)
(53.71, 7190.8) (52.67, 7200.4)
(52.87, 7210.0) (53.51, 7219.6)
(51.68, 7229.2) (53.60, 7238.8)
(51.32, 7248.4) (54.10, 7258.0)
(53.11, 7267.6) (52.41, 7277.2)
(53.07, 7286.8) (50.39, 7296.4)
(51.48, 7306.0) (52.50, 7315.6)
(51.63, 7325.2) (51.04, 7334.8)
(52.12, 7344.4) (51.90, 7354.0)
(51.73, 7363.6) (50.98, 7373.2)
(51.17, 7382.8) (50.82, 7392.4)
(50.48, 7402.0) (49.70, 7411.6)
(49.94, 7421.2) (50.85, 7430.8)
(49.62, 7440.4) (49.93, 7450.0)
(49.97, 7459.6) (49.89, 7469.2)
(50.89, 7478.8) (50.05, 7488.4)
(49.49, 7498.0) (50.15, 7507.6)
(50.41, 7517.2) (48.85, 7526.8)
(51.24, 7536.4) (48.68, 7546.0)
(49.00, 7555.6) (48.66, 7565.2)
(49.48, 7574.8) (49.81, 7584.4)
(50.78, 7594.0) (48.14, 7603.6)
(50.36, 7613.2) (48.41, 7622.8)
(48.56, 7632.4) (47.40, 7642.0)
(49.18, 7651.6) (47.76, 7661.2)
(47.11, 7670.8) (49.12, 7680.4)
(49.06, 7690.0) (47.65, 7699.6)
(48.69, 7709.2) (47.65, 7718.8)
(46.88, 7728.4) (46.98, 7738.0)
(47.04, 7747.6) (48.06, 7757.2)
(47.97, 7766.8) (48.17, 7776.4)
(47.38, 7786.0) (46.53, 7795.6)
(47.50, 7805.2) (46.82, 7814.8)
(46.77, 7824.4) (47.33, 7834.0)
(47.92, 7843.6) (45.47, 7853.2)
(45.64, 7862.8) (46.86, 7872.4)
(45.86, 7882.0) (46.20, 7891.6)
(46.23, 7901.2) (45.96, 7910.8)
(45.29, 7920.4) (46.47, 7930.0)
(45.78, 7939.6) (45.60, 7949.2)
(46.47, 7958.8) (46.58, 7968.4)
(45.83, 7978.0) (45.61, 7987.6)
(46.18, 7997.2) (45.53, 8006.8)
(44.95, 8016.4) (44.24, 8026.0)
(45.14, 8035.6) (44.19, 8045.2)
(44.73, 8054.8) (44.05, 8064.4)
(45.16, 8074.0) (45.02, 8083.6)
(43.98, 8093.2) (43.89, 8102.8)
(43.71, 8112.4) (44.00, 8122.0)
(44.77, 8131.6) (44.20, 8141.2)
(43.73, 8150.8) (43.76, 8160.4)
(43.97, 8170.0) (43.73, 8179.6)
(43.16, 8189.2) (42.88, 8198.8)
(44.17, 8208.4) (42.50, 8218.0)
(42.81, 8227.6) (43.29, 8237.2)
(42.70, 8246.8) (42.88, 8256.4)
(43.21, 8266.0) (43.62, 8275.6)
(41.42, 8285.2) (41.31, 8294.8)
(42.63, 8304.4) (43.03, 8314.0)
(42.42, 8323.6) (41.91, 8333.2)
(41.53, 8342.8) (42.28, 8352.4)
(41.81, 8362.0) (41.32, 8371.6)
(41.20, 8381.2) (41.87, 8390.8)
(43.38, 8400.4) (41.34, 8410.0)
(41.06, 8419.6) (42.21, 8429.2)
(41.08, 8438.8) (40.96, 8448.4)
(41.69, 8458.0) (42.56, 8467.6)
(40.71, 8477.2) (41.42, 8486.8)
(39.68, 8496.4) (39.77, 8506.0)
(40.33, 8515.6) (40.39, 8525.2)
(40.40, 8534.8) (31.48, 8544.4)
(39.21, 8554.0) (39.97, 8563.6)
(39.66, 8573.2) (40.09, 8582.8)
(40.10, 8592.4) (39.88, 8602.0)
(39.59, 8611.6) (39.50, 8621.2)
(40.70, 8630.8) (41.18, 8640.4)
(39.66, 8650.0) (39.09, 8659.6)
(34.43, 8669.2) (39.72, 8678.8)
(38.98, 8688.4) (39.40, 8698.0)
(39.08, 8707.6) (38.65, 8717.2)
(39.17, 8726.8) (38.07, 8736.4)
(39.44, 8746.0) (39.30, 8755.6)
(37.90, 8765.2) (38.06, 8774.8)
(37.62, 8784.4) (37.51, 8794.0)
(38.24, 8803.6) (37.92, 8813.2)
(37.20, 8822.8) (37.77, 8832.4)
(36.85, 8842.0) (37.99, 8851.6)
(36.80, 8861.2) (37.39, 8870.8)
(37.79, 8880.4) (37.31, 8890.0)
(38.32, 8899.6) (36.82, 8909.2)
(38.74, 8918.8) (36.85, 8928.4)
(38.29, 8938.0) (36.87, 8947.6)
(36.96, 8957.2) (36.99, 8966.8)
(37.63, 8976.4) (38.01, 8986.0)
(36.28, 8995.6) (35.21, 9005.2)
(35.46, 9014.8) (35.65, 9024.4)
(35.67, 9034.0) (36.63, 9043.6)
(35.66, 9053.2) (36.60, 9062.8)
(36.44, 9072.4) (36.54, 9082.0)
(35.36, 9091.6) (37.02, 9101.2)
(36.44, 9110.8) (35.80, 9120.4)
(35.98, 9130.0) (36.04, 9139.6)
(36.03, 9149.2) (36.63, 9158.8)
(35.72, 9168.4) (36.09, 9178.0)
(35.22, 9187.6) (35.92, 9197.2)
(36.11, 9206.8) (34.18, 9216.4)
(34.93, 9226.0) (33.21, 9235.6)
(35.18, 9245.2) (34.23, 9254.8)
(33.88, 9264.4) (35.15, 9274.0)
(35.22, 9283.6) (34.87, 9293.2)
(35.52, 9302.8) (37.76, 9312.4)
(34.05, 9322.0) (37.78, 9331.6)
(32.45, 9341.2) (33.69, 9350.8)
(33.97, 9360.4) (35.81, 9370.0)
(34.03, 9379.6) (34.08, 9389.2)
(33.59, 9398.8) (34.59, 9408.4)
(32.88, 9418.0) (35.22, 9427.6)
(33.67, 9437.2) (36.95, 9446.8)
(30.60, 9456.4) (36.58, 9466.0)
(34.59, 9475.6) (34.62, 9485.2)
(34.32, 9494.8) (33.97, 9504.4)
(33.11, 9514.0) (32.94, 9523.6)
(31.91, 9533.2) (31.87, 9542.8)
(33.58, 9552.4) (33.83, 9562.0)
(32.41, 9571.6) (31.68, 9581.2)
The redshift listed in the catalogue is 0.000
